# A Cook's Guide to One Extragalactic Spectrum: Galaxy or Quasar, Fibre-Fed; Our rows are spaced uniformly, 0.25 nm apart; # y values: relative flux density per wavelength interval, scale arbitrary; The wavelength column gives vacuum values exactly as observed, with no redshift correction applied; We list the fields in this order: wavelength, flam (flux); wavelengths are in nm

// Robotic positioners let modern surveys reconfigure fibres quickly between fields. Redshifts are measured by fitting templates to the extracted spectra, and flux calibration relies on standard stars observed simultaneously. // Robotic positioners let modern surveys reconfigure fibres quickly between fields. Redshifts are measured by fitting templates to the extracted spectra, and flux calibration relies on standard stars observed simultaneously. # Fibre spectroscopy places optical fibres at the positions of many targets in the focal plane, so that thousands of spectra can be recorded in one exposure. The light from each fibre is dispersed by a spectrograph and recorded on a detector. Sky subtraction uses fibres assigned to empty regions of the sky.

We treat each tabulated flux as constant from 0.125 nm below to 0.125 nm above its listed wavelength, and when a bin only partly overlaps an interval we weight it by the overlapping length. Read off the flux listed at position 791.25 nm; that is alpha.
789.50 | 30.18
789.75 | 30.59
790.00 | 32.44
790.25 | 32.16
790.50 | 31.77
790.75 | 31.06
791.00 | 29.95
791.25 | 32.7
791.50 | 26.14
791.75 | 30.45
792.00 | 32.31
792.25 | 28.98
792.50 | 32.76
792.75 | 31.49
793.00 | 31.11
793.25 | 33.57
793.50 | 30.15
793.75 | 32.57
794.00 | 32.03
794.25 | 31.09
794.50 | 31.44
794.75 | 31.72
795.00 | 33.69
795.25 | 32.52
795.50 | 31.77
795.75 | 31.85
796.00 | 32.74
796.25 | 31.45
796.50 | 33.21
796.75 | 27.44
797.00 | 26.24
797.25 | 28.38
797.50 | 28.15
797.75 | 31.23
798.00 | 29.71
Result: 32.7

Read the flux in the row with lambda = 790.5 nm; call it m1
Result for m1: 31.77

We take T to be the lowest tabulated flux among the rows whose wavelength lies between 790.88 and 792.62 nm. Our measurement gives 26.14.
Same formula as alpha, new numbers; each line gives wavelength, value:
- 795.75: 31.85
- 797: 26.24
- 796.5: 33.21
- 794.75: 31.72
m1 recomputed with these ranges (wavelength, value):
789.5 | 30.18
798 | 29.71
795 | 33.69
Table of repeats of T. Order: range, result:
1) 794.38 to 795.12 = 31.44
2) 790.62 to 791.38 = 29.95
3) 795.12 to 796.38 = 31.45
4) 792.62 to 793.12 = 31.11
